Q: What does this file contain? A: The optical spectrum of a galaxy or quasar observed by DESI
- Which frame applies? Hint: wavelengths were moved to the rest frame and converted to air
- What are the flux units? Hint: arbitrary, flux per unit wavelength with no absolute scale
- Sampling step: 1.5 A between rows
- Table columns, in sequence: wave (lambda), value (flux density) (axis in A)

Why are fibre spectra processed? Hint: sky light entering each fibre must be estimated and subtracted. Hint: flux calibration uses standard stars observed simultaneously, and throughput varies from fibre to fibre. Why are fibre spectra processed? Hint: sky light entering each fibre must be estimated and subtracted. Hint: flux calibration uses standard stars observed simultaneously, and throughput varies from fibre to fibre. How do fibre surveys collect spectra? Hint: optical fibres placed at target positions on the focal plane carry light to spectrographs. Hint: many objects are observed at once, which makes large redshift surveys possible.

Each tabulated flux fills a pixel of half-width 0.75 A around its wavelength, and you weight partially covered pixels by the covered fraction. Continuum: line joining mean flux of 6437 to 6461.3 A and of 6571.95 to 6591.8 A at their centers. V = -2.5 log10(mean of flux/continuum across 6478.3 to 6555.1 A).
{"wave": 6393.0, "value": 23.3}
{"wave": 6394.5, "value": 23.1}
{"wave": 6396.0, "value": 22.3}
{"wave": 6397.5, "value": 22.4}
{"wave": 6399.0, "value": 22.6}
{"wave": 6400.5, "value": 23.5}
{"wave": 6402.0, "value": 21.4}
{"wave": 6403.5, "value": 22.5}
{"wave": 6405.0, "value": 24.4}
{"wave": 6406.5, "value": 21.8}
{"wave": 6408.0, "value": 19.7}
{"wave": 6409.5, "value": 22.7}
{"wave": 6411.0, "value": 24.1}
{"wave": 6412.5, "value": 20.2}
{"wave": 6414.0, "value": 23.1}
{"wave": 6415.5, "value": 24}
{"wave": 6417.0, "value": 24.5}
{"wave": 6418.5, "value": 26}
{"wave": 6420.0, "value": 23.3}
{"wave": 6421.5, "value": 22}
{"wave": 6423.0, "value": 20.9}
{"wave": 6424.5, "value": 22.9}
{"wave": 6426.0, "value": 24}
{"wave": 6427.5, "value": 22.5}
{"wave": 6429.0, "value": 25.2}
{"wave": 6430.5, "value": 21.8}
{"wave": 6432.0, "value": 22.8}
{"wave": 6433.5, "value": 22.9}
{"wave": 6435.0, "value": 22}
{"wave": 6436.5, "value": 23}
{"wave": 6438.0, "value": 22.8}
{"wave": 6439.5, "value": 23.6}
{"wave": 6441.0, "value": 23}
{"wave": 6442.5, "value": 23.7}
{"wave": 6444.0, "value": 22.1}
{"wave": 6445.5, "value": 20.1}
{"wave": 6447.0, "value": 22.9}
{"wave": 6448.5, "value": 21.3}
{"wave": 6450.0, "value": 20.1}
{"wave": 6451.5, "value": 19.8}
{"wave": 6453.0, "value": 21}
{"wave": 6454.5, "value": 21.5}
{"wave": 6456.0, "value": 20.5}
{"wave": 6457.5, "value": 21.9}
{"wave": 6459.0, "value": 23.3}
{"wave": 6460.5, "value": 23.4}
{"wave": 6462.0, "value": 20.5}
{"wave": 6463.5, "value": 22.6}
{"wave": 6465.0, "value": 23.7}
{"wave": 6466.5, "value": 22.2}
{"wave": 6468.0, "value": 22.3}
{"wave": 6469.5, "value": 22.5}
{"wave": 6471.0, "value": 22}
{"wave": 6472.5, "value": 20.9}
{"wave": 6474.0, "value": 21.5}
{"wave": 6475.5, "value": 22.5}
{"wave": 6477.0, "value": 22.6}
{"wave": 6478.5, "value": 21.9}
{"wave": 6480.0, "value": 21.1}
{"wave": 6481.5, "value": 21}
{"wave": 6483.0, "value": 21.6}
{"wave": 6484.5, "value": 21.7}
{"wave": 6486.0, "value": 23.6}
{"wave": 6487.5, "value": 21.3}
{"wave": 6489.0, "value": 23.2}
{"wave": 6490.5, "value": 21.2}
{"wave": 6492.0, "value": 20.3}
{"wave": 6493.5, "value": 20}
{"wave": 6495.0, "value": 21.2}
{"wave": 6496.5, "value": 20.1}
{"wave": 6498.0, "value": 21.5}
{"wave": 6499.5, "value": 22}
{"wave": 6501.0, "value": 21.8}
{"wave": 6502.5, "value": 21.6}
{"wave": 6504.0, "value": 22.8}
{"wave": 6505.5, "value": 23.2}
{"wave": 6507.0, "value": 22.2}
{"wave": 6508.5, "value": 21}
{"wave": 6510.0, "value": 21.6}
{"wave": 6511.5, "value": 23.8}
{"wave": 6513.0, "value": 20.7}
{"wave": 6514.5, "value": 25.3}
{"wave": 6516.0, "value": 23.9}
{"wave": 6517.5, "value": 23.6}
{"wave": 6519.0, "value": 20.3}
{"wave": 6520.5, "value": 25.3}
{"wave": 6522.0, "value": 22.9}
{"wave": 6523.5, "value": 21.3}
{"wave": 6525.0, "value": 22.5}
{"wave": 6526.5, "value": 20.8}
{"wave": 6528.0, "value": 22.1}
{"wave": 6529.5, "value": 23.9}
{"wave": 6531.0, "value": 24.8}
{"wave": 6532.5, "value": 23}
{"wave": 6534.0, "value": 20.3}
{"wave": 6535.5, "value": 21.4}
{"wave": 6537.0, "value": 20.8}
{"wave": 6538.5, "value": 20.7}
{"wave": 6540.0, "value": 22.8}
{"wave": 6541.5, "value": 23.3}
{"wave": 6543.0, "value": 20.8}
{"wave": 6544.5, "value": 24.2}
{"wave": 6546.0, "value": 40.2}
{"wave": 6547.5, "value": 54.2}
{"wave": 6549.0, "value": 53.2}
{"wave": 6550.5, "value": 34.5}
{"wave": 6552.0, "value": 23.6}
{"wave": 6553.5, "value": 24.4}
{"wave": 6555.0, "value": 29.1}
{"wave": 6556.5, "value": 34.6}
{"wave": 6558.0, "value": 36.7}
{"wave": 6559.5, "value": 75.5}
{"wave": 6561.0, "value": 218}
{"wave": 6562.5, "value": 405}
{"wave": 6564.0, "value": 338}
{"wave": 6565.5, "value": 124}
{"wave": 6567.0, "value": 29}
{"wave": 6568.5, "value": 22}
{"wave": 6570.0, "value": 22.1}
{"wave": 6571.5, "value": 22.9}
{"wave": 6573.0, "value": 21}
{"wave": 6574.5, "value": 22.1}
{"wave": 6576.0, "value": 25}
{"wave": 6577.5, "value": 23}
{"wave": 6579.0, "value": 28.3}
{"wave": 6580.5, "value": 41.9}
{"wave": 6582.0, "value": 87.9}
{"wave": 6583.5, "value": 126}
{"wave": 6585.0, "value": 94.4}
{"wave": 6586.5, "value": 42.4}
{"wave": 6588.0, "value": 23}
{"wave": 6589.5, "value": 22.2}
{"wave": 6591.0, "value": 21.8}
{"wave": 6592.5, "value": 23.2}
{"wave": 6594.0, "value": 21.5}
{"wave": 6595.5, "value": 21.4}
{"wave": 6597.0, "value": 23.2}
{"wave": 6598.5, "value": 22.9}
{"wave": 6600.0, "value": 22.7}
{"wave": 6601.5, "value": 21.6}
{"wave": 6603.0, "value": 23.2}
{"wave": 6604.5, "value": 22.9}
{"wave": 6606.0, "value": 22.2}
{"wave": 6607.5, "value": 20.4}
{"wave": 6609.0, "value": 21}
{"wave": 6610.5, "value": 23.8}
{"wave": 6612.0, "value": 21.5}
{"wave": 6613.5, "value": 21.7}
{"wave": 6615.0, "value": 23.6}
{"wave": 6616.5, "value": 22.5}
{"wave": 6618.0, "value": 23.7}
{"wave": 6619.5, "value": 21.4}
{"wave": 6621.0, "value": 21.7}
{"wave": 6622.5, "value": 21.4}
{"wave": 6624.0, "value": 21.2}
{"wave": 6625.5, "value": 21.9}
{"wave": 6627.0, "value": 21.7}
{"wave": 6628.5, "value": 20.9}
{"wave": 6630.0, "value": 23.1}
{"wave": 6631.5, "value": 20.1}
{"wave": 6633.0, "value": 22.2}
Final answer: 0.35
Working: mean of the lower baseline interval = 21.9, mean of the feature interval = 24.1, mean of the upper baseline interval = 44.2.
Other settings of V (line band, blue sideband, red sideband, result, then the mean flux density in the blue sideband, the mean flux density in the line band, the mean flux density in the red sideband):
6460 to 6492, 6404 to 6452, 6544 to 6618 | 0.40 mag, 22.6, 22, 52.2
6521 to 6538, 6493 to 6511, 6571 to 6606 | 0.16 mag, 21.6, 22.2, 34.8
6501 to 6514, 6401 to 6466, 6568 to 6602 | 0.28 mag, 22.5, 22.2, 35.1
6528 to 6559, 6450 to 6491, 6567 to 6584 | 0.16 mag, 21.9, 29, 38.4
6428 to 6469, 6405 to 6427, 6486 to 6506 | 0.01 mag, 22.9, 22.2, 21.6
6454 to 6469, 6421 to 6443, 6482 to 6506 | 0.00 mag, 22.9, 22.2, 21.7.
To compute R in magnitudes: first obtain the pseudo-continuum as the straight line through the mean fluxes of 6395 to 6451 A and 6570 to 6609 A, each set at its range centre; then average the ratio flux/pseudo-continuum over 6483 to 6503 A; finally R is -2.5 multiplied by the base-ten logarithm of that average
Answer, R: 0.254 mag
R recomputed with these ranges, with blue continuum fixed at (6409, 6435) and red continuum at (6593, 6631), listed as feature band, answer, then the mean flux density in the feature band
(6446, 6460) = 0.076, 21.4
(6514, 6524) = -0.030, 23.2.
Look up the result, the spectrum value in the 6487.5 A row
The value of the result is 21.3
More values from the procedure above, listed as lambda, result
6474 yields 21.5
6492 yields 20.3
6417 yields 24.5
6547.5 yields 54.2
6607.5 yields 20.4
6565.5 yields 124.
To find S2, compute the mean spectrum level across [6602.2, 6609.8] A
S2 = 22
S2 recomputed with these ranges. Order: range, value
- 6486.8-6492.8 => 21.5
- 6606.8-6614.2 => 21.7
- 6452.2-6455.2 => 21.2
